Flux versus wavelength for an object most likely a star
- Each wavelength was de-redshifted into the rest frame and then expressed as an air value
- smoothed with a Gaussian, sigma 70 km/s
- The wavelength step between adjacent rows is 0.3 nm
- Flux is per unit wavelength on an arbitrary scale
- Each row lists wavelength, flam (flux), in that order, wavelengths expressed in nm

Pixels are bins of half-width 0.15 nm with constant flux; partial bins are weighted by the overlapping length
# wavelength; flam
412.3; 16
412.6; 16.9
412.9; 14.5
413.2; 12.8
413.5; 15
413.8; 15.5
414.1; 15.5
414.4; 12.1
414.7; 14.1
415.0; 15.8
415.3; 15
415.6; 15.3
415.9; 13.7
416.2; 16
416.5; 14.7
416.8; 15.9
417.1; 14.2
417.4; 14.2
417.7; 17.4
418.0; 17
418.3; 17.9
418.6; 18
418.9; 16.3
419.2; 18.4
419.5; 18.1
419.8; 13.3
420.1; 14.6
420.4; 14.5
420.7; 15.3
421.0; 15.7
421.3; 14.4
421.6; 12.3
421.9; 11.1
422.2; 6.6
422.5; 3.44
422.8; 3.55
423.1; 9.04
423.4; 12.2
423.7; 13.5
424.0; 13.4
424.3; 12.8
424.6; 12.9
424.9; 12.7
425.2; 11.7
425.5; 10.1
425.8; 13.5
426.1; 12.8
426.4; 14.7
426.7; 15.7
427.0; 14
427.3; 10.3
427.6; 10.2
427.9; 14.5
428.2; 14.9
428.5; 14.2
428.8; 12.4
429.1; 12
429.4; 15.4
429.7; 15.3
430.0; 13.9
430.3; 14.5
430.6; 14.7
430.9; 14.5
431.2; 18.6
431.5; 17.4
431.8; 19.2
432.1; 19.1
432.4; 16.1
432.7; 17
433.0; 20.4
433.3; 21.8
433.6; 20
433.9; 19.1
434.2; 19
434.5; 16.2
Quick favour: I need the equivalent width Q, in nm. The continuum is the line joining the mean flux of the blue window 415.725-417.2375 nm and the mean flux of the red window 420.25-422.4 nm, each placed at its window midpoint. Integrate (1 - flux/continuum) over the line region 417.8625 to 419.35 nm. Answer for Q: -0.39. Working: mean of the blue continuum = 14.9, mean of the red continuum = 12.6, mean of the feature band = 17.5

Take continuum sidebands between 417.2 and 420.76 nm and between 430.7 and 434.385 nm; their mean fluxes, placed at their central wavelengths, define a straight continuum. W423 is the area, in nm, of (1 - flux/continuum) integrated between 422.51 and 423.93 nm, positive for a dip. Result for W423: 0.65 nm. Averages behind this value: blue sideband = 16.2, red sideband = 18.4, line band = 9.18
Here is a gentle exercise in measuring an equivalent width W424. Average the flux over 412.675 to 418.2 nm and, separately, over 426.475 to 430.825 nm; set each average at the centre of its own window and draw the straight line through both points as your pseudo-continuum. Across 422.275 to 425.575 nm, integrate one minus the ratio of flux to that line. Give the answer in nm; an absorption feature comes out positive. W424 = 0.88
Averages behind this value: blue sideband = 15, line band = 10.4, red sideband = 13.7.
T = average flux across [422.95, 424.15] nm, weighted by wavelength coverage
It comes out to 12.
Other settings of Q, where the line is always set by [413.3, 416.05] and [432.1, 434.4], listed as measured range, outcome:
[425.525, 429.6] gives 0.99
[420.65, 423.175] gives 0.97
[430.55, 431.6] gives 0.12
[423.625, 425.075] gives 0.33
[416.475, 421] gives -0.13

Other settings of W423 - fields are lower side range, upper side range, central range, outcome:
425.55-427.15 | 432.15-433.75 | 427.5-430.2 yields 0.36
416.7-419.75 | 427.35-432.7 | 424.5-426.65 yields 0.40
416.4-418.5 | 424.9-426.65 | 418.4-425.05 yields 0.71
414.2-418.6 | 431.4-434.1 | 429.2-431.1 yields 0.37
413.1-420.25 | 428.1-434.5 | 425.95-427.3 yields 0.20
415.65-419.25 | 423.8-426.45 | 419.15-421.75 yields -0.05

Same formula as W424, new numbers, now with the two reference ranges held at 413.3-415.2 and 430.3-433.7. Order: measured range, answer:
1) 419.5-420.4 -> 0.05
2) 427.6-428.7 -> 0.21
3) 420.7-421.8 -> 0.12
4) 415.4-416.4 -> 0.00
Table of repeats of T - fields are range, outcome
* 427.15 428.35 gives 12.5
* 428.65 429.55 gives 13.3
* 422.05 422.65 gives 5.02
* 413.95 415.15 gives 14.4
